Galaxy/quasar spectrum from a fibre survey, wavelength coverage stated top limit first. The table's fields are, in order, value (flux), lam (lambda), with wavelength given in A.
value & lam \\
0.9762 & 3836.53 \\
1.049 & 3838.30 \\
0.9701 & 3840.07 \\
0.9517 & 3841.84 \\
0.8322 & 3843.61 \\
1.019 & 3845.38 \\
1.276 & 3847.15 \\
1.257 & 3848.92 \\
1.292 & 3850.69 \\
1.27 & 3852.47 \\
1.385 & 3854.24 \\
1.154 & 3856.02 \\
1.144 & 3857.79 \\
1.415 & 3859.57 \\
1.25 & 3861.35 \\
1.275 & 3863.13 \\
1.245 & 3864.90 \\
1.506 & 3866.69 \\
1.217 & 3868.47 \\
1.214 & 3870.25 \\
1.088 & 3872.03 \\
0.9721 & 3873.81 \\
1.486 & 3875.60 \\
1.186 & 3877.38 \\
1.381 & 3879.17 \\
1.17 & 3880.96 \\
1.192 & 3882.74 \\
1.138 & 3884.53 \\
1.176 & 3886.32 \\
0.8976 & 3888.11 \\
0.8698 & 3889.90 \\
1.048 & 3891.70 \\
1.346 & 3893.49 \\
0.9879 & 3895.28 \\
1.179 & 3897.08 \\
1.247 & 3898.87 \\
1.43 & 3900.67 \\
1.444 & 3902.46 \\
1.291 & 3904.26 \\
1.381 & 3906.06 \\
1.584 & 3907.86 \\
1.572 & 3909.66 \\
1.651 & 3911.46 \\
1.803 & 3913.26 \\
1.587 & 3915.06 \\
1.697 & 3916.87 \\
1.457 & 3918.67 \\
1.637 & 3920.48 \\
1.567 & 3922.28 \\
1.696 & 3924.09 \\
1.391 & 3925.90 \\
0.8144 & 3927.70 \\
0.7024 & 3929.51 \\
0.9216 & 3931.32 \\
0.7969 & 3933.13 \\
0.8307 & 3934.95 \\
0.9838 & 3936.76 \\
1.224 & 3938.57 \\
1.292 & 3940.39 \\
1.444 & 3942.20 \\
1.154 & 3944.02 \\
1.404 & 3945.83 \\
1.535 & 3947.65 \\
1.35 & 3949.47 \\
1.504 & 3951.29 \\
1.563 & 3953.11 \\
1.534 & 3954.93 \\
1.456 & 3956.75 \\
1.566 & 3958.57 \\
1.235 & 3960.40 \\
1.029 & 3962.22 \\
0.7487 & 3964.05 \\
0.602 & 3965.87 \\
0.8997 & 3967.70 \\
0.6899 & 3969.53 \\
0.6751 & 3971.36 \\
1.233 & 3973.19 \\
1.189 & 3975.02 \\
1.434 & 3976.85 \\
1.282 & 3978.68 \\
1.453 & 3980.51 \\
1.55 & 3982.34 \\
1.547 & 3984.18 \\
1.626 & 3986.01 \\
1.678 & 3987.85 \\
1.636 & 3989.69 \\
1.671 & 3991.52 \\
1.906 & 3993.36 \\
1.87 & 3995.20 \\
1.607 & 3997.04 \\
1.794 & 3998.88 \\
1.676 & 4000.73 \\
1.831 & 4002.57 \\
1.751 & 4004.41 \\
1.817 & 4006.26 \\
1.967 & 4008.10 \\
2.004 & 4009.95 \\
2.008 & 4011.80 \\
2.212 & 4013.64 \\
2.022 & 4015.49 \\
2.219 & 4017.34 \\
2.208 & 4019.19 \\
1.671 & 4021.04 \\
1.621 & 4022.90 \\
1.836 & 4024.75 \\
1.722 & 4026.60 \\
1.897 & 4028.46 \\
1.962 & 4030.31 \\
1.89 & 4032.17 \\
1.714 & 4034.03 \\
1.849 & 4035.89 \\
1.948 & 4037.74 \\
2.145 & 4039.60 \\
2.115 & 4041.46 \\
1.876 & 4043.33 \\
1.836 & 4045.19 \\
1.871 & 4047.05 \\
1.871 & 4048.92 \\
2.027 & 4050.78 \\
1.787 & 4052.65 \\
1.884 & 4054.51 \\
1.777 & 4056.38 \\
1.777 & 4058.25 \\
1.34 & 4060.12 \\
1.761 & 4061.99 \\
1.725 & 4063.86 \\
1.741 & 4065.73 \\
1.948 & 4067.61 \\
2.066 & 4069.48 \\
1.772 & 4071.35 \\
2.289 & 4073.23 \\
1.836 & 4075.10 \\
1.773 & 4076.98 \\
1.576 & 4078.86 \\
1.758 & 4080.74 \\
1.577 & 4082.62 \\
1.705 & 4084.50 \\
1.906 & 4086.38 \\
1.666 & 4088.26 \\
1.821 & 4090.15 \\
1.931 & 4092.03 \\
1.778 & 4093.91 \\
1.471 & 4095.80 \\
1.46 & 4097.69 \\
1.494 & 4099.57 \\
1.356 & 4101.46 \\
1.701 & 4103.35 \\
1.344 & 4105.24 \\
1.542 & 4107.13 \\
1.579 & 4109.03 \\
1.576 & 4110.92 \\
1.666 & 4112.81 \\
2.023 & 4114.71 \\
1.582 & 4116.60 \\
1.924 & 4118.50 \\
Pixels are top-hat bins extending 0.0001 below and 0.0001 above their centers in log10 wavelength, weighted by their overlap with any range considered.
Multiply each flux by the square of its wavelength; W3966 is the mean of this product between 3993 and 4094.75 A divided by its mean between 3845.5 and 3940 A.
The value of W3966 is 1.6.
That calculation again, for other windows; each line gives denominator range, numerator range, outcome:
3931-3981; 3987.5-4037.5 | 1.62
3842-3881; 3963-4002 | 1.19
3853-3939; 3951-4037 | 1.33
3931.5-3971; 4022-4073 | 1.66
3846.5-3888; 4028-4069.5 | 1.64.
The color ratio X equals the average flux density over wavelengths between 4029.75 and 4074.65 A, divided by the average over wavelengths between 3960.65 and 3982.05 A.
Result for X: 1.8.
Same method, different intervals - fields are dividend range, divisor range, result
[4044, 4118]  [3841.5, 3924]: 1.34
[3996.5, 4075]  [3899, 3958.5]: 1.37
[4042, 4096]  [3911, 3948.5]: 1.38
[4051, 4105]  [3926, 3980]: 1.51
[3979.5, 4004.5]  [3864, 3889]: 1.40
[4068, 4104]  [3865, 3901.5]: 1.46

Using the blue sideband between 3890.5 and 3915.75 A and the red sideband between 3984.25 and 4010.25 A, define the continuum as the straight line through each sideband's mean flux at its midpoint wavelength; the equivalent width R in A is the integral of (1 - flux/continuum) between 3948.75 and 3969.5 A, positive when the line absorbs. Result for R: 5.2 A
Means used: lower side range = 1.39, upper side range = 1.76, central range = 1.2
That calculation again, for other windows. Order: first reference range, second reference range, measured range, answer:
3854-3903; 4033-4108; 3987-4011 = -3.44 A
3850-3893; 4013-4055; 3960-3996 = 8.28 A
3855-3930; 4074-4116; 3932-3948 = 2.52 A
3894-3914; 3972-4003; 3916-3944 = 4.47 A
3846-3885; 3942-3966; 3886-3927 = -3.49 A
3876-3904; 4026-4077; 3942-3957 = 0.01 A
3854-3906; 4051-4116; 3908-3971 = 3.97 A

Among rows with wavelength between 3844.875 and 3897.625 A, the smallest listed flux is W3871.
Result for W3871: 0.8698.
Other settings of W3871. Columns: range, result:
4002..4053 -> 1.621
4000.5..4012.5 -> 1.676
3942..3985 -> 0.602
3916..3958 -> 0.7024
